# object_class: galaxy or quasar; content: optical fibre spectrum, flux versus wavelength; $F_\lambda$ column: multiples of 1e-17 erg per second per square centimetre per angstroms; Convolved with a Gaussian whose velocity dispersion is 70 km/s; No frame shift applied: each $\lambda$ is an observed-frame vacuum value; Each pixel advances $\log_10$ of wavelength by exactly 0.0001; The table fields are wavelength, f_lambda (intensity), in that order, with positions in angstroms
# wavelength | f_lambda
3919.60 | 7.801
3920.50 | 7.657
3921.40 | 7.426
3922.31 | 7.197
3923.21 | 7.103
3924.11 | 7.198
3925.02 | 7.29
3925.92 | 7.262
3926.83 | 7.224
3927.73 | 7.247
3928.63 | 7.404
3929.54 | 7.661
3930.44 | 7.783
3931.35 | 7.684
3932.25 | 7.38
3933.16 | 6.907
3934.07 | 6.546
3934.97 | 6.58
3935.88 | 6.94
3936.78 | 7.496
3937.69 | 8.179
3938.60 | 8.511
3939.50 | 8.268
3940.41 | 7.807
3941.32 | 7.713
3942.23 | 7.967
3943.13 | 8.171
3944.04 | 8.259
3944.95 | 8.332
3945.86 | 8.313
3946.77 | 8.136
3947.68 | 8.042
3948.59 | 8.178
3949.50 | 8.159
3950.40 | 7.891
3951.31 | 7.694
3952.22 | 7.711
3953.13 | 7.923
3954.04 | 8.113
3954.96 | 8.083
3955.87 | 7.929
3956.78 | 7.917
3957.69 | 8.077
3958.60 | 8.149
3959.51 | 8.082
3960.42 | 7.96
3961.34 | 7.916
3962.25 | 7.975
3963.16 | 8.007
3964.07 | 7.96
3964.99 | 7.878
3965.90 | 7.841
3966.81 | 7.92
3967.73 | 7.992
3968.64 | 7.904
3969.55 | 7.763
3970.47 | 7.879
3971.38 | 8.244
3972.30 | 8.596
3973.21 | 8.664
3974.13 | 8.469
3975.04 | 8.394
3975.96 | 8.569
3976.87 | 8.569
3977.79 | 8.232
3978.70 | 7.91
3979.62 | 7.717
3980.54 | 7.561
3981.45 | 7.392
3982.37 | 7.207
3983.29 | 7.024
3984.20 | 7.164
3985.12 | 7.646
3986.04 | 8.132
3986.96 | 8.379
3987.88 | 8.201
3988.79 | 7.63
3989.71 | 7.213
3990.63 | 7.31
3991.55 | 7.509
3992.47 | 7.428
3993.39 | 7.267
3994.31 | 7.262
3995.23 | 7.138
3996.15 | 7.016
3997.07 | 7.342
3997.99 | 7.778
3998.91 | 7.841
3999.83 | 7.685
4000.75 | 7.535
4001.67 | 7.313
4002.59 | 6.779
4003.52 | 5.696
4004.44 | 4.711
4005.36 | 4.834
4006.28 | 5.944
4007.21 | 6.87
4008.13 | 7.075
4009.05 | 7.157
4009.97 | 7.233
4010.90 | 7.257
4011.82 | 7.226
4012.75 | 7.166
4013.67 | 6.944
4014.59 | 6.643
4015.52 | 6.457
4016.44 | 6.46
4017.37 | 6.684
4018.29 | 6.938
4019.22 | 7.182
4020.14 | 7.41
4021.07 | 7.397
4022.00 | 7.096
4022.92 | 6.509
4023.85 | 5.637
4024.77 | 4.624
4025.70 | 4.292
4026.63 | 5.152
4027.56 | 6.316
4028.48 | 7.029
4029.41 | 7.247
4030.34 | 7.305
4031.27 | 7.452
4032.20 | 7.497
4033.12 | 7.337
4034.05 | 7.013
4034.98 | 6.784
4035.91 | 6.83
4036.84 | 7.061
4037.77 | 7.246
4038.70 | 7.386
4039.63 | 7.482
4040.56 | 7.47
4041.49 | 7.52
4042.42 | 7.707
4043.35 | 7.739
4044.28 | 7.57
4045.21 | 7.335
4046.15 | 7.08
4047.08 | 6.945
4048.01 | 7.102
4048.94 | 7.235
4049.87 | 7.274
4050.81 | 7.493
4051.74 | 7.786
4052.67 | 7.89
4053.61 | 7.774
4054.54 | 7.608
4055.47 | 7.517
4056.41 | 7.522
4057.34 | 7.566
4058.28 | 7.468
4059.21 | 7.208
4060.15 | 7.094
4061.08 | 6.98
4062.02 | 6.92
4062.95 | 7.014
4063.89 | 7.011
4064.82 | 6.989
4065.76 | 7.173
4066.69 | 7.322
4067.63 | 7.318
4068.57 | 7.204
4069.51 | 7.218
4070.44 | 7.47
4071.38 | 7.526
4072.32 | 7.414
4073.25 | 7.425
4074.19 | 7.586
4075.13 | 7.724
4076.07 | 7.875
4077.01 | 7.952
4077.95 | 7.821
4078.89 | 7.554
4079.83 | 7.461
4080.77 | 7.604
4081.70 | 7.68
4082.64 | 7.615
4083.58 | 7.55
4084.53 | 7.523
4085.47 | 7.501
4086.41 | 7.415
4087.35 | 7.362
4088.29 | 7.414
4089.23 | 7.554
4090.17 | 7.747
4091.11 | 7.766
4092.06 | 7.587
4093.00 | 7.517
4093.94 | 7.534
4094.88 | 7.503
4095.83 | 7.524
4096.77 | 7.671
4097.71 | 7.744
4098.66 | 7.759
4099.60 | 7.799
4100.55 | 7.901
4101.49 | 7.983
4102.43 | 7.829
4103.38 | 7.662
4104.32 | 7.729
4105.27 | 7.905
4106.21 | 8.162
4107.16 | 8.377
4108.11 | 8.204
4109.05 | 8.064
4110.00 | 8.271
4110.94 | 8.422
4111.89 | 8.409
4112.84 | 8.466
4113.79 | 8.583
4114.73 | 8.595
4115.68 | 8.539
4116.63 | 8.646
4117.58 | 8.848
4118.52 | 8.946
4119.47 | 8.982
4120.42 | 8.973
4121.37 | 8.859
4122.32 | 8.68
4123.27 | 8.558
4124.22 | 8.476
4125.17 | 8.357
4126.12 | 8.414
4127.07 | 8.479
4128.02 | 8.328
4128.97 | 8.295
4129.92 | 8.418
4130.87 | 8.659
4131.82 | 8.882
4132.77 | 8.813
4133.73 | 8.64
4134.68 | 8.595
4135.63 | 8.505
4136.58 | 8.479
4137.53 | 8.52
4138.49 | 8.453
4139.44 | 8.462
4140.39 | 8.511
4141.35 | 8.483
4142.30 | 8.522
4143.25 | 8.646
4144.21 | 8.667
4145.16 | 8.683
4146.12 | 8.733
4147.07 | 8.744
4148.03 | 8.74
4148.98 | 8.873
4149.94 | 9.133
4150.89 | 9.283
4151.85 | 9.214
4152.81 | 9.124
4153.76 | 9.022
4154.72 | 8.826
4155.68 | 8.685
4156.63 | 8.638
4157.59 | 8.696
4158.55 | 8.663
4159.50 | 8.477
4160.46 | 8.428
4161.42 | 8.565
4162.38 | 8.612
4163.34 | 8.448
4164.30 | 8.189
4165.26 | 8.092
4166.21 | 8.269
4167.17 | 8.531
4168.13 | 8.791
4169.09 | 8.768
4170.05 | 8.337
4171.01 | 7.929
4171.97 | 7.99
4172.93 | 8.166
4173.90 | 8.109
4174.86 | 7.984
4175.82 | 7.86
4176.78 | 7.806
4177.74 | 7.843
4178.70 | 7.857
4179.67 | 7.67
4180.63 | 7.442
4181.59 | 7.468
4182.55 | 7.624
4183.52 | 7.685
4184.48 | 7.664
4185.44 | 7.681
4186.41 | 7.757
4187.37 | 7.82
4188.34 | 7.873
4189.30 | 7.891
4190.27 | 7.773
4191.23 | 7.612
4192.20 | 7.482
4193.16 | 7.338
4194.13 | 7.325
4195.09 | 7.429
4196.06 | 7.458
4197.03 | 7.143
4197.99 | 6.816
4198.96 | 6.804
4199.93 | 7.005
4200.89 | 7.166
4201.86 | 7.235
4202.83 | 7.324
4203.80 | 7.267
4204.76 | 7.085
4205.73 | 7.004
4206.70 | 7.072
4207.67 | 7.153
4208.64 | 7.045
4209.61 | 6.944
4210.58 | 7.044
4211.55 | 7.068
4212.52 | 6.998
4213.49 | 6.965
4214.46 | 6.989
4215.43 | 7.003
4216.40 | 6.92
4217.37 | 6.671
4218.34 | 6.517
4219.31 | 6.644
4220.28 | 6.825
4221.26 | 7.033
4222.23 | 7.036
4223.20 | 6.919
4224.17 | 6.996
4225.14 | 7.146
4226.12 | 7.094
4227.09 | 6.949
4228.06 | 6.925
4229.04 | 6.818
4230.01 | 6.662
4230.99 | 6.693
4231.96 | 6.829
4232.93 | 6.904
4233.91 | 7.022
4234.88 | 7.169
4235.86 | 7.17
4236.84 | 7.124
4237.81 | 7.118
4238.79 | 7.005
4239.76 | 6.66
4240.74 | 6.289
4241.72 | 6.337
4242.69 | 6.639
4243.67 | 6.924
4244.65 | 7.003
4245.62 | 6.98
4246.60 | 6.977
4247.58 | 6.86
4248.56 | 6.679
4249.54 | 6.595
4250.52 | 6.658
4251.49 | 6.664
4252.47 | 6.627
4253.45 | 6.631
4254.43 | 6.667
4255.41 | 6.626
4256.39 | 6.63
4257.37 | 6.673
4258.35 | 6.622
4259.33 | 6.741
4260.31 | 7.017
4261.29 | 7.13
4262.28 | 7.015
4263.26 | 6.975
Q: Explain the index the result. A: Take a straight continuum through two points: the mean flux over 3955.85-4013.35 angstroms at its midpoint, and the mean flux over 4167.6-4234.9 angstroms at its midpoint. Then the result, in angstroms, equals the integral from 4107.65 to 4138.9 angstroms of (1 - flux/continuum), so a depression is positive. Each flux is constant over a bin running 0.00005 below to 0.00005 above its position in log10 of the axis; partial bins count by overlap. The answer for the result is -4.8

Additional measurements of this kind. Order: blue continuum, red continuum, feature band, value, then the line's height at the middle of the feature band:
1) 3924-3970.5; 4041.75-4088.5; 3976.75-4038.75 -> 4.8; 7.61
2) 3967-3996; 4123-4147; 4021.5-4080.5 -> 7.0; 8.14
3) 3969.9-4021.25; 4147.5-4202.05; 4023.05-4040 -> 1.9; 7.49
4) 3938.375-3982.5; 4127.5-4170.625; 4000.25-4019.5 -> 3.6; 8.2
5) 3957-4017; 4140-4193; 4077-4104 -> 1.1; 7.95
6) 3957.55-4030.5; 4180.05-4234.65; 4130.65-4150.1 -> -3.9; 7.2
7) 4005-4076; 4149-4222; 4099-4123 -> -3.1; 7.4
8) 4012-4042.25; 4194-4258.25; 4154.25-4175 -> -4.6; 6.88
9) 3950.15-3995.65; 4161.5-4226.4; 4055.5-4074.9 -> 1.1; 7.71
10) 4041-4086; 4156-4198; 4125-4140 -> -1.5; 7.76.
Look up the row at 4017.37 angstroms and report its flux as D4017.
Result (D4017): 6.684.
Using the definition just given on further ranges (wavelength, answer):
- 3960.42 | 7.96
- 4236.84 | 7.124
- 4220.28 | 6.825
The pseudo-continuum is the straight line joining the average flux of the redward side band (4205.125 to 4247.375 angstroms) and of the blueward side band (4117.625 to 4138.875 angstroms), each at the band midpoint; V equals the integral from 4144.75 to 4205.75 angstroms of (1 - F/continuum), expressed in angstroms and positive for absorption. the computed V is -1.8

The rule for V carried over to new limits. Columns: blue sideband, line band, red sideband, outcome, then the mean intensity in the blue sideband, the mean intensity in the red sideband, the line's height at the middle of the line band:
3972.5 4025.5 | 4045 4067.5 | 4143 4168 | 1.3 angstroms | 7.19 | 8.69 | 7.74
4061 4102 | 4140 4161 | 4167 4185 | -2.5 angstroms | 7.51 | 7.96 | 7.84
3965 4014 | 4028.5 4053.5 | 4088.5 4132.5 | 1.4 angstroms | 7.47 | 8.21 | 7.78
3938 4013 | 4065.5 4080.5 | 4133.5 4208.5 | 0.7 angstroms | 7.68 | 8.08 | 7.88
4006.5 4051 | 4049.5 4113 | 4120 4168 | 0.8 angstroms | 6.95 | 8.63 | 7.71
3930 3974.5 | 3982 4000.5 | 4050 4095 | 0.6 angstroms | 7.91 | 7.47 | 7.77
